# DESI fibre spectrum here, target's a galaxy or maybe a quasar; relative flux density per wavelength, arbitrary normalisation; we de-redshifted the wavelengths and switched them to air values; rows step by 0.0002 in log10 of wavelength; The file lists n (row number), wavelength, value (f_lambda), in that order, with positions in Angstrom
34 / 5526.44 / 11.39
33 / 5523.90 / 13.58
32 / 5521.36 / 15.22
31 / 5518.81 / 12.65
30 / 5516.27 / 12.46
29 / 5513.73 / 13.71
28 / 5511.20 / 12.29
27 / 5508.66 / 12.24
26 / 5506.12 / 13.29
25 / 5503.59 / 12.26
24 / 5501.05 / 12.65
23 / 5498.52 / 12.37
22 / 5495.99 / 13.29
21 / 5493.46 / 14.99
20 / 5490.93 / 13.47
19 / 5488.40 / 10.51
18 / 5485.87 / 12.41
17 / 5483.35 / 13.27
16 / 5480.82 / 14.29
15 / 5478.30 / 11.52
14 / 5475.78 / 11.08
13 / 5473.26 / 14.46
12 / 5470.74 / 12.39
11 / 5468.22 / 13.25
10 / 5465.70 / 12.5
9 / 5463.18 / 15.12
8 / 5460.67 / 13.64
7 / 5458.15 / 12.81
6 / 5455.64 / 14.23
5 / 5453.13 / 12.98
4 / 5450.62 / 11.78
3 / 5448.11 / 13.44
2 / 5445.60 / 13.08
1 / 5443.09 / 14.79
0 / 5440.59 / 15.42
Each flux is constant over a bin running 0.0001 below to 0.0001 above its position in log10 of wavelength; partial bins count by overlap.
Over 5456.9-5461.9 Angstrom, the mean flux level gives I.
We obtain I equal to 13.2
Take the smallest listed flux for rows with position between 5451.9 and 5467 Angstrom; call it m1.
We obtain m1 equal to 12.5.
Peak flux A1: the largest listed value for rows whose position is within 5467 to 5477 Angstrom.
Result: 14.46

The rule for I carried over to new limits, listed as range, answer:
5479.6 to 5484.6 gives 13.8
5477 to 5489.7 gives 12.4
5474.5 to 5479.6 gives 11.4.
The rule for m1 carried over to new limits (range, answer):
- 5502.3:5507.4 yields 12.26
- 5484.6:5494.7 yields 10.51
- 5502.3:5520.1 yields 12.24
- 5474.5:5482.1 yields 11.08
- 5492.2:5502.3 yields 12.37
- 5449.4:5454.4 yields 11.78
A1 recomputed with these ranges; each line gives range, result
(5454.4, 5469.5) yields 15.12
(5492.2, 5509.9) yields 14.99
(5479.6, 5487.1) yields 14.29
